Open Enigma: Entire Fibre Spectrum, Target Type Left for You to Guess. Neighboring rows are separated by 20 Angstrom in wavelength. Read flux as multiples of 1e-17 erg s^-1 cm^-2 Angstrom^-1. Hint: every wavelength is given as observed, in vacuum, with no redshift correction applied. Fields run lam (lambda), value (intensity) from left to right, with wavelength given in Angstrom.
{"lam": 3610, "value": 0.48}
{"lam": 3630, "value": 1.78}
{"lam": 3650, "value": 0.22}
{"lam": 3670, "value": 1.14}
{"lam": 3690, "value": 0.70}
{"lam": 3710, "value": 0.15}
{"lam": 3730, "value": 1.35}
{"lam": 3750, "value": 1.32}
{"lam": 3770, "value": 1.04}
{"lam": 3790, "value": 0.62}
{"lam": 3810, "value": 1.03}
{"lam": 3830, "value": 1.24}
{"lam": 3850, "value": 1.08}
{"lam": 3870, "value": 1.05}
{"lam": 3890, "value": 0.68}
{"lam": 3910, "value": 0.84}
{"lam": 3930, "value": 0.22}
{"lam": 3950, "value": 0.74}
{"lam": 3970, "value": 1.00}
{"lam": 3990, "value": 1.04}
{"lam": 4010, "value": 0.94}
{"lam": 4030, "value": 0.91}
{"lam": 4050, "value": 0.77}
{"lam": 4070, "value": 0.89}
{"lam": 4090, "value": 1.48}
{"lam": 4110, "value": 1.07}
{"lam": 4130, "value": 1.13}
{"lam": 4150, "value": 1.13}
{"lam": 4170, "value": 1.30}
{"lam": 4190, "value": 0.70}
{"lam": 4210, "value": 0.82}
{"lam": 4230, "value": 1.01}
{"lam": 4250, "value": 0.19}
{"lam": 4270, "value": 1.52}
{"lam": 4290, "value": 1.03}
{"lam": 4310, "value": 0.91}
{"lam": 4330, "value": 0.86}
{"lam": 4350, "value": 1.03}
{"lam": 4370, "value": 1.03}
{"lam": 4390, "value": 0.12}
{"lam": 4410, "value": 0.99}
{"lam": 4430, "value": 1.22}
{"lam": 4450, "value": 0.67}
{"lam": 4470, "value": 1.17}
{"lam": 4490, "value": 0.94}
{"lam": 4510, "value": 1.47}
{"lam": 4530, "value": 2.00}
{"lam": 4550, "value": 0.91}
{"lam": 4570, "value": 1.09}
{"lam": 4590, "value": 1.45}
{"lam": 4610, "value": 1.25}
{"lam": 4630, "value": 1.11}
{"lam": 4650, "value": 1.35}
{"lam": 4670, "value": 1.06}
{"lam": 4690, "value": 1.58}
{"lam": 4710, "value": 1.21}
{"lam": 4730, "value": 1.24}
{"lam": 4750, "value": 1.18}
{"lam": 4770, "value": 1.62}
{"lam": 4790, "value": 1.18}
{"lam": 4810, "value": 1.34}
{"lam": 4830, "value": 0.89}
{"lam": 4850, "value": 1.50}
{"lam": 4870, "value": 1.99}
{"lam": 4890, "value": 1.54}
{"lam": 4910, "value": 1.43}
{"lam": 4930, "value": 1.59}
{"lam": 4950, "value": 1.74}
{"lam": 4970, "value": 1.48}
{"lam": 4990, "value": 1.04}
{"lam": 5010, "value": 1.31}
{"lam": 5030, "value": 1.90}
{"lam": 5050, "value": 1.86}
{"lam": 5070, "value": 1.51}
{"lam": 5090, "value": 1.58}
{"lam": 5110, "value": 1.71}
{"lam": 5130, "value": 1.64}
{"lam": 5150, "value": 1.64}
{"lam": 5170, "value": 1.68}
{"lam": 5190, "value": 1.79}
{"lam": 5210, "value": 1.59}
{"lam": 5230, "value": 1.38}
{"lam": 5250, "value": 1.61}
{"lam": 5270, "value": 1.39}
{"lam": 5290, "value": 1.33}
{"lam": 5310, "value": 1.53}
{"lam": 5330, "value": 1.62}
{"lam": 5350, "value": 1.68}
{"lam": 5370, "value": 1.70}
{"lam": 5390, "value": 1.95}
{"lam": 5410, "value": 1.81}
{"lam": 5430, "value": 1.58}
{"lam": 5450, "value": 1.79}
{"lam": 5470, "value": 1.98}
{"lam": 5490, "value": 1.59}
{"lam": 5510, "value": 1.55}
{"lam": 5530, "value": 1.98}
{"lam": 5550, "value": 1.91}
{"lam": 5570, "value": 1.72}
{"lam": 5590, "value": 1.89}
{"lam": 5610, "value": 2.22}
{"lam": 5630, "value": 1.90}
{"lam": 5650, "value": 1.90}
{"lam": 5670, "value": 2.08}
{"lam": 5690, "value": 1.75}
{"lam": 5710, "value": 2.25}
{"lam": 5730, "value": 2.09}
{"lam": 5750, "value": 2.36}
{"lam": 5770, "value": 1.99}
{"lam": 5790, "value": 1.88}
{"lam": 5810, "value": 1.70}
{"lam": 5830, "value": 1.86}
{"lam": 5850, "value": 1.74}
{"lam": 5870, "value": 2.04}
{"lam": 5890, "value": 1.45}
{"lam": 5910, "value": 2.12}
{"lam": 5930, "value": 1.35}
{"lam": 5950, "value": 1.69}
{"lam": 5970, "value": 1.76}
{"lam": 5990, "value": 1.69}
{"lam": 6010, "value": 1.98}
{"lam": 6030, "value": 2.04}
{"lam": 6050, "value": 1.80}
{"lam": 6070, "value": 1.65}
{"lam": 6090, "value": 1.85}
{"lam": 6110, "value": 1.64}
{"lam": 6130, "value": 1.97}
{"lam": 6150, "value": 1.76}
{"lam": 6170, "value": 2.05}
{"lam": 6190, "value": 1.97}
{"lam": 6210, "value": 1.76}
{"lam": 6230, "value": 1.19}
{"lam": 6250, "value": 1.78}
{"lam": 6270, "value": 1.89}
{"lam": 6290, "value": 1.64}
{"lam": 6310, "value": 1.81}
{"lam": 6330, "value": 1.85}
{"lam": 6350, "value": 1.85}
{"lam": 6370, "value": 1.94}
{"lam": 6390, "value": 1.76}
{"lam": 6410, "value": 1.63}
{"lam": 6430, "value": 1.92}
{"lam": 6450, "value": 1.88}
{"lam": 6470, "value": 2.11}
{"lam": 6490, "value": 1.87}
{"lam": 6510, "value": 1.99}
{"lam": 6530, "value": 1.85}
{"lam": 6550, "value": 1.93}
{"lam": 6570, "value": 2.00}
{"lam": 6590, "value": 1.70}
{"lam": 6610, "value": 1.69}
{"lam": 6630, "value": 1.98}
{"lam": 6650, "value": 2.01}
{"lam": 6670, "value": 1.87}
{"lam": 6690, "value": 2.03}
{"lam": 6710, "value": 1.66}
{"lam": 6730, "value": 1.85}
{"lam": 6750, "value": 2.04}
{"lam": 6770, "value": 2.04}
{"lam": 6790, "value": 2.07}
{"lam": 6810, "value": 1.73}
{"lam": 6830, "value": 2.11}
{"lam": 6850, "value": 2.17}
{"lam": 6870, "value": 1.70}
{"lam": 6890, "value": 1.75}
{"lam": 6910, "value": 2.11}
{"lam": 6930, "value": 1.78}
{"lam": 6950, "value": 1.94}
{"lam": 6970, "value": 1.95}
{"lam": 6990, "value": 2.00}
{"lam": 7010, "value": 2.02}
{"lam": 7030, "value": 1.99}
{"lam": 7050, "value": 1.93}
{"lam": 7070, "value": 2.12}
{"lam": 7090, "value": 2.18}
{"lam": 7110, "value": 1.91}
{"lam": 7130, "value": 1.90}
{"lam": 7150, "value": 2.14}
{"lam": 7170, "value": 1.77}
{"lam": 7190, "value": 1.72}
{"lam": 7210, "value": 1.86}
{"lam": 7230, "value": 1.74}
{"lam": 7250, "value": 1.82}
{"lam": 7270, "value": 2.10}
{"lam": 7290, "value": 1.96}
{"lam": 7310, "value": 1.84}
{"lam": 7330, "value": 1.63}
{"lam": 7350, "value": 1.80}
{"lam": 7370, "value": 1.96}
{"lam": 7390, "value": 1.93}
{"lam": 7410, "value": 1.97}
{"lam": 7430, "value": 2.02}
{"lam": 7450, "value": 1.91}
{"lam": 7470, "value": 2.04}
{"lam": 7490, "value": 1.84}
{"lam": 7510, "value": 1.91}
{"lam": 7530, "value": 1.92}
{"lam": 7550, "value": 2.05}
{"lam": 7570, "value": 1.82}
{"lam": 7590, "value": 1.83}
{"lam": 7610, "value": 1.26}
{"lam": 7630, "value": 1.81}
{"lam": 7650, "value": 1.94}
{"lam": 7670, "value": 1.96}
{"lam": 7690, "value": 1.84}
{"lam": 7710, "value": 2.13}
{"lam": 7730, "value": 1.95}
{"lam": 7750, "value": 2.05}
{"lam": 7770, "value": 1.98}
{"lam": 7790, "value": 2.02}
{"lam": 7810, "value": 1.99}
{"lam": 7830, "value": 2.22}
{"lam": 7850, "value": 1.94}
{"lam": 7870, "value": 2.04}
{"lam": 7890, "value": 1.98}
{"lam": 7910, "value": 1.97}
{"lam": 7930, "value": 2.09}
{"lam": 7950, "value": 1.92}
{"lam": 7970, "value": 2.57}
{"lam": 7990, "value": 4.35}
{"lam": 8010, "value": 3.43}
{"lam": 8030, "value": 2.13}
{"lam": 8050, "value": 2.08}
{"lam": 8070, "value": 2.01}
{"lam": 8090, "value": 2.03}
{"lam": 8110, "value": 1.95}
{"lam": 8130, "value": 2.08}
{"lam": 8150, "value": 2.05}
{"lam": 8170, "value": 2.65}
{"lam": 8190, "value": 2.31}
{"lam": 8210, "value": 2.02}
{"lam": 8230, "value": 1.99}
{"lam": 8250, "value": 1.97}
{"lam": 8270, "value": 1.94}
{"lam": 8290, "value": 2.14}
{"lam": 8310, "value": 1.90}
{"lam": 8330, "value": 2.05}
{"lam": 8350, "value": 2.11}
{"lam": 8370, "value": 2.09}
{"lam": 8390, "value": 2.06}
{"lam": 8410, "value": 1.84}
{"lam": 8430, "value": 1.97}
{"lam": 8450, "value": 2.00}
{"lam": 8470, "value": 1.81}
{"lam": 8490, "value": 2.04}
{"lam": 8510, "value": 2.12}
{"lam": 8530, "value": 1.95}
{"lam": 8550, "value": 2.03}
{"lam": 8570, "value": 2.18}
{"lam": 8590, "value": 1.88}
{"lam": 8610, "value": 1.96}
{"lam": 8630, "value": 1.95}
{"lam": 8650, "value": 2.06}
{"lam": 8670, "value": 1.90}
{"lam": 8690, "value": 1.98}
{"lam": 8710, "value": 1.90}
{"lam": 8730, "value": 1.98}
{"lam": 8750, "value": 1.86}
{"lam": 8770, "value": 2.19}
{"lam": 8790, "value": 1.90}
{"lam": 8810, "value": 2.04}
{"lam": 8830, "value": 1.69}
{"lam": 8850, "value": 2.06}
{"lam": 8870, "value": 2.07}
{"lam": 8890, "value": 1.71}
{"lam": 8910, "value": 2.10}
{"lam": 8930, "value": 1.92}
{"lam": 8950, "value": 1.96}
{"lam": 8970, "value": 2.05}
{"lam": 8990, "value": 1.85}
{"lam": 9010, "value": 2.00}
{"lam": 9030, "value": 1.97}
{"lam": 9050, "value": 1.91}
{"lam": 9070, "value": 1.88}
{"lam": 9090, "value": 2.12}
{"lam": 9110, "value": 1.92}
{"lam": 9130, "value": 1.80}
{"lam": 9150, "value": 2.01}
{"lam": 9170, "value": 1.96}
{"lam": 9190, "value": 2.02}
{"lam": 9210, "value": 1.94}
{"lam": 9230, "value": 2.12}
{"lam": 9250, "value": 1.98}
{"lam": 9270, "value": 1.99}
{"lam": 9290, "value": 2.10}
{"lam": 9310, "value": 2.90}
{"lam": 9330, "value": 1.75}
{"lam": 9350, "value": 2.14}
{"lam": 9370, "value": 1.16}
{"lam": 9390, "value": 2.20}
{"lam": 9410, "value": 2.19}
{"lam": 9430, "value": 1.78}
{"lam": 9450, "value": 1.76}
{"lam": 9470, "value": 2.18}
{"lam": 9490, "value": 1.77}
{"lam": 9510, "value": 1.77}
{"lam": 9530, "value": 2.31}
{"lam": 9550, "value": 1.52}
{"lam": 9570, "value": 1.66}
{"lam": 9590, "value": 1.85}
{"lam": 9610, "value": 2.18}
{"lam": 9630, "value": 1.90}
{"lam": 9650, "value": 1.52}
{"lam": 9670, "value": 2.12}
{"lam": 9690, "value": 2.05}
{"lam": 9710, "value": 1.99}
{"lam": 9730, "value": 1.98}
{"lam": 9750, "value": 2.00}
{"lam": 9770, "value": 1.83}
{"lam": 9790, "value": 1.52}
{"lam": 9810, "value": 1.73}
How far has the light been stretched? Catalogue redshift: 0.217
